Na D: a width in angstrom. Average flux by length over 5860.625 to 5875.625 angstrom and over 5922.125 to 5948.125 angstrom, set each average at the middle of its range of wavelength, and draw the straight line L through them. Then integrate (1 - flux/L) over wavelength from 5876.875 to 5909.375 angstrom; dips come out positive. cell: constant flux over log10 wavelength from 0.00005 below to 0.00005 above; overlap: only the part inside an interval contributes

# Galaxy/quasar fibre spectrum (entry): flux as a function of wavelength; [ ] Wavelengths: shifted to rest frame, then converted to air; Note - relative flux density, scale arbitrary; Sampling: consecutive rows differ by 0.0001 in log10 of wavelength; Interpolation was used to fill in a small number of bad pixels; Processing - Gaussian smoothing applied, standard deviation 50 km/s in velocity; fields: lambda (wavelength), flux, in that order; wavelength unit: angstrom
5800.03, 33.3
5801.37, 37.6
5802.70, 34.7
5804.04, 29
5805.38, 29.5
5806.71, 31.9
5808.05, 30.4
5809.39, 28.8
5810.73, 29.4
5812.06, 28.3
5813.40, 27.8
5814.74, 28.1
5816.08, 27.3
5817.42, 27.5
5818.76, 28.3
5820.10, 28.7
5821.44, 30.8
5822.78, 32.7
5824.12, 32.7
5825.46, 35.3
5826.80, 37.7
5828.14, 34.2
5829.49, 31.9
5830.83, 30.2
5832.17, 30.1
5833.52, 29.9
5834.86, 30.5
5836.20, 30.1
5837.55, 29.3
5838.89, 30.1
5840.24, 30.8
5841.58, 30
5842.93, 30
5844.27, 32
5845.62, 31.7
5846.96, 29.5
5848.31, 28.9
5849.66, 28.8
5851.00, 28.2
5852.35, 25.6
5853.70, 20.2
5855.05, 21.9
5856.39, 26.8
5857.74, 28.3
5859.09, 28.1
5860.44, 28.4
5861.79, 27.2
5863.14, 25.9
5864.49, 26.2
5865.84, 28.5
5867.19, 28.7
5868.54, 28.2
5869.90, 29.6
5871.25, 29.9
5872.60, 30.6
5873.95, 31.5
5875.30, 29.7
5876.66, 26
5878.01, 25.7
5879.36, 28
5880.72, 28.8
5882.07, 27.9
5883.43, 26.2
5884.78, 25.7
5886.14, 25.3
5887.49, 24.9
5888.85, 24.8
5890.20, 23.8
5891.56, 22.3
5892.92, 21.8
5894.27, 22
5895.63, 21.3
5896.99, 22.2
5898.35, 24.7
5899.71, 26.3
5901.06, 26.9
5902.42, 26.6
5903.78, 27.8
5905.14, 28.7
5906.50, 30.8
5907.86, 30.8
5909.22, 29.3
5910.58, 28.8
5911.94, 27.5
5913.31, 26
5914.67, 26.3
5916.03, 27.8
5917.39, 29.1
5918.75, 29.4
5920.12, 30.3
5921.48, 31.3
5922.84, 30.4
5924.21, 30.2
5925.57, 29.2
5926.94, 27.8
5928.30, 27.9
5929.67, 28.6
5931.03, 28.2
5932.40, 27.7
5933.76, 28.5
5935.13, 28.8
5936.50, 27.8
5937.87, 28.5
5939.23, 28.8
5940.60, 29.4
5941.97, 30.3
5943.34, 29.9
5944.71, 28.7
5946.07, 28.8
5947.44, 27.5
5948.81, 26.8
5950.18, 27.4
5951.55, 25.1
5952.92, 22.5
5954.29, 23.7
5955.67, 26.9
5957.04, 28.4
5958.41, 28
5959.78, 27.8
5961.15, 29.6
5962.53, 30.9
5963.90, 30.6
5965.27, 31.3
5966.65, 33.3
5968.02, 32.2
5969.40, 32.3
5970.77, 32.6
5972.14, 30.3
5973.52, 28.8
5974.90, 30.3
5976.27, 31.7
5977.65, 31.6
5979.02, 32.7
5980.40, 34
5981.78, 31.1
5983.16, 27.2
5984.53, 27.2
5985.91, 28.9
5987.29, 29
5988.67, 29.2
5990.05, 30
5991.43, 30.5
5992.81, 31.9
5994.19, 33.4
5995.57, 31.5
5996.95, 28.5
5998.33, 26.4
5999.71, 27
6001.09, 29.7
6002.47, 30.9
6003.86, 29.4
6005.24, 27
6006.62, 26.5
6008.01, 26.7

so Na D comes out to 3.22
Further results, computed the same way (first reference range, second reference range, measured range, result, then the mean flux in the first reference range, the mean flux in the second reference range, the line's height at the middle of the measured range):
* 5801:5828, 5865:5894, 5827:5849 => -0.96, 30.8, 27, 29.4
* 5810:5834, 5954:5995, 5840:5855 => 1.08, 30.6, 30.2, 30.5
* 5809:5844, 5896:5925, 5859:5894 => 2.49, 30.4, 28.1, 29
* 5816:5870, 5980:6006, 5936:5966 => 1.38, 29.3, 29.6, 29.5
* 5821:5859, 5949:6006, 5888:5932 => 3.77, 29.9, 29.5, 29.7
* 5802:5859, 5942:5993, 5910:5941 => 0.93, 29.7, 29.4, 29.5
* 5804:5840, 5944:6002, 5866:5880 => 0.61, 30.4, 29.4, 30.1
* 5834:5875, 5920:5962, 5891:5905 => 1.97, 28.5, 28.2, 28.4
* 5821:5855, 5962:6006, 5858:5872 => 1.02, 30.3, 30.4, 30.3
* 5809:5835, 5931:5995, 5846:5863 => 1.90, 30.5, 29.4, 30.3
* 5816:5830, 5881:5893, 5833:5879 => -0.32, 31.7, 25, 28.3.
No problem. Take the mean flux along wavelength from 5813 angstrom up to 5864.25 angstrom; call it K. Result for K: 29.3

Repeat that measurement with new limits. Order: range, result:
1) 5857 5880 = 28.3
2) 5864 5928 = 27.4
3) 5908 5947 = 28.8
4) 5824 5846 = 31.5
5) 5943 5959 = 26.9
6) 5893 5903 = 24.1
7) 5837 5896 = 27.3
